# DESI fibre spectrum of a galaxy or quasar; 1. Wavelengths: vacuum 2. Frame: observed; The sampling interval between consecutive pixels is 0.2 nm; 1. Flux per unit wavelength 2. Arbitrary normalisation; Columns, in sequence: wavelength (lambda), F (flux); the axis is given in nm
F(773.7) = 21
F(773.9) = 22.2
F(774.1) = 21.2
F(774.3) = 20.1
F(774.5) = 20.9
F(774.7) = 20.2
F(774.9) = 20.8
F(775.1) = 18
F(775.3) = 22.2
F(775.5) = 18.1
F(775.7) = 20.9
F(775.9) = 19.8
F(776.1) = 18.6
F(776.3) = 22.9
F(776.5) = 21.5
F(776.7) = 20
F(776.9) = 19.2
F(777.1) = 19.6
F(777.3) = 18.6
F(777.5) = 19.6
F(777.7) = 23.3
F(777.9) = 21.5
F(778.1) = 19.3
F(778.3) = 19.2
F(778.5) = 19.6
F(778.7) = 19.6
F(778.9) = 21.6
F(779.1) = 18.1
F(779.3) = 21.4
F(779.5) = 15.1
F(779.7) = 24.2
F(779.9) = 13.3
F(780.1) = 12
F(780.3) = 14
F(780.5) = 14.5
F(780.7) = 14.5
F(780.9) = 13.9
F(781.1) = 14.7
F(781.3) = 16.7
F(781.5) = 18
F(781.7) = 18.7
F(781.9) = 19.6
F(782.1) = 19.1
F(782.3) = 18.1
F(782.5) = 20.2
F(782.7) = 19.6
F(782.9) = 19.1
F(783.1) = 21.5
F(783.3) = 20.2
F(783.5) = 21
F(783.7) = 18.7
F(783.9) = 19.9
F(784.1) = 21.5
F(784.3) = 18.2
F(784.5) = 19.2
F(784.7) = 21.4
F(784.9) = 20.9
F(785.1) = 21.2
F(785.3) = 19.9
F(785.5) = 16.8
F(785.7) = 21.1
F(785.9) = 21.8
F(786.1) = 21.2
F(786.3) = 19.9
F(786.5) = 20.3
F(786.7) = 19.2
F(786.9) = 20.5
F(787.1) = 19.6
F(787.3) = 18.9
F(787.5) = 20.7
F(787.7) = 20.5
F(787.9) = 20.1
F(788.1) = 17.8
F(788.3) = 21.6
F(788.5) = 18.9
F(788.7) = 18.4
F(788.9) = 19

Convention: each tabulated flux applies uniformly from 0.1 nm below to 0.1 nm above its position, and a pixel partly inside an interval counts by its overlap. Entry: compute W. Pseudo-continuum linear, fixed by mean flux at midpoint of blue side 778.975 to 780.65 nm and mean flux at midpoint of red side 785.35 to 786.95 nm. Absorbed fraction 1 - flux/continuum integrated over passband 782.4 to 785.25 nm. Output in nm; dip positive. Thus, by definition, -0.21 nm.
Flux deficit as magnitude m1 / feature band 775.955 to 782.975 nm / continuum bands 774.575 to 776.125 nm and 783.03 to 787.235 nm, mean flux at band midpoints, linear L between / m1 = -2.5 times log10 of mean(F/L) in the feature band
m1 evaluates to 0.08 mag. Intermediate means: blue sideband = 19.9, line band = 18.5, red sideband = 20.2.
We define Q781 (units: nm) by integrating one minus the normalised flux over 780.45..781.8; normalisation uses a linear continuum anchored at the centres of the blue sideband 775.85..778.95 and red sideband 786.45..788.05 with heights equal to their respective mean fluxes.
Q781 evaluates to 0.28 nm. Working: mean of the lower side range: 20.2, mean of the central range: 15.9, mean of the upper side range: 19.9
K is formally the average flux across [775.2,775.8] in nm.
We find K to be 20.4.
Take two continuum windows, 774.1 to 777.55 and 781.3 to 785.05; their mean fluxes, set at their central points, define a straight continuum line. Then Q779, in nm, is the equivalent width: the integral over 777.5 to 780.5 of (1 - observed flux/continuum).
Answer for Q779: 0.20 nm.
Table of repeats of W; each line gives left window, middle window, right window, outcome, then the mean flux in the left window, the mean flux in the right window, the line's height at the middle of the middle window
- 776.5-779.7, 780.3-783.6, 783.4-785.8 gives 0.33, 19.9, 20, 20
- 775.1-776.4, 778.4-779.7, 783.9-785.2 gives 0.04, 20.2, 20.4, 20.3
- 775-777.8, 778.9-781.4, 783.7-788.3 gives 0.48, 20.2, 20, 20.1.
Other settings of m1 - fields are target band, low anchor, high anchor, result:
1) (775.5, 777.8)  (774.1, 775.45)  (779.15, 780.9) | -0.082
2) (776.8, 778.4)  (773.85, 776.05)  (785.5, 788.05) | 0.013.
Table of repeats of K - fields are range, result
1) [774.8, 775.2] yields 19.4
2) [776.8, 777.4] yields 19.1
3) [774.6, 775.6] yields 19.9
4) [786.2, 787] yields 20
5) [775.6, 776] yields 20.4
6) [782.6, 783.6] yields 20.3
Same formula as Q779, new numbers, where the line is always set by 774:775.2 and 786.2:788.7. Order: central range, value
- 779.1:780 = 0.07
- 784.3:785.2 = -0.02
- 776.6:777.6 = 0.04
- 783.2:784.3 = -0.01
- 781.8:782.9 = 0.04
